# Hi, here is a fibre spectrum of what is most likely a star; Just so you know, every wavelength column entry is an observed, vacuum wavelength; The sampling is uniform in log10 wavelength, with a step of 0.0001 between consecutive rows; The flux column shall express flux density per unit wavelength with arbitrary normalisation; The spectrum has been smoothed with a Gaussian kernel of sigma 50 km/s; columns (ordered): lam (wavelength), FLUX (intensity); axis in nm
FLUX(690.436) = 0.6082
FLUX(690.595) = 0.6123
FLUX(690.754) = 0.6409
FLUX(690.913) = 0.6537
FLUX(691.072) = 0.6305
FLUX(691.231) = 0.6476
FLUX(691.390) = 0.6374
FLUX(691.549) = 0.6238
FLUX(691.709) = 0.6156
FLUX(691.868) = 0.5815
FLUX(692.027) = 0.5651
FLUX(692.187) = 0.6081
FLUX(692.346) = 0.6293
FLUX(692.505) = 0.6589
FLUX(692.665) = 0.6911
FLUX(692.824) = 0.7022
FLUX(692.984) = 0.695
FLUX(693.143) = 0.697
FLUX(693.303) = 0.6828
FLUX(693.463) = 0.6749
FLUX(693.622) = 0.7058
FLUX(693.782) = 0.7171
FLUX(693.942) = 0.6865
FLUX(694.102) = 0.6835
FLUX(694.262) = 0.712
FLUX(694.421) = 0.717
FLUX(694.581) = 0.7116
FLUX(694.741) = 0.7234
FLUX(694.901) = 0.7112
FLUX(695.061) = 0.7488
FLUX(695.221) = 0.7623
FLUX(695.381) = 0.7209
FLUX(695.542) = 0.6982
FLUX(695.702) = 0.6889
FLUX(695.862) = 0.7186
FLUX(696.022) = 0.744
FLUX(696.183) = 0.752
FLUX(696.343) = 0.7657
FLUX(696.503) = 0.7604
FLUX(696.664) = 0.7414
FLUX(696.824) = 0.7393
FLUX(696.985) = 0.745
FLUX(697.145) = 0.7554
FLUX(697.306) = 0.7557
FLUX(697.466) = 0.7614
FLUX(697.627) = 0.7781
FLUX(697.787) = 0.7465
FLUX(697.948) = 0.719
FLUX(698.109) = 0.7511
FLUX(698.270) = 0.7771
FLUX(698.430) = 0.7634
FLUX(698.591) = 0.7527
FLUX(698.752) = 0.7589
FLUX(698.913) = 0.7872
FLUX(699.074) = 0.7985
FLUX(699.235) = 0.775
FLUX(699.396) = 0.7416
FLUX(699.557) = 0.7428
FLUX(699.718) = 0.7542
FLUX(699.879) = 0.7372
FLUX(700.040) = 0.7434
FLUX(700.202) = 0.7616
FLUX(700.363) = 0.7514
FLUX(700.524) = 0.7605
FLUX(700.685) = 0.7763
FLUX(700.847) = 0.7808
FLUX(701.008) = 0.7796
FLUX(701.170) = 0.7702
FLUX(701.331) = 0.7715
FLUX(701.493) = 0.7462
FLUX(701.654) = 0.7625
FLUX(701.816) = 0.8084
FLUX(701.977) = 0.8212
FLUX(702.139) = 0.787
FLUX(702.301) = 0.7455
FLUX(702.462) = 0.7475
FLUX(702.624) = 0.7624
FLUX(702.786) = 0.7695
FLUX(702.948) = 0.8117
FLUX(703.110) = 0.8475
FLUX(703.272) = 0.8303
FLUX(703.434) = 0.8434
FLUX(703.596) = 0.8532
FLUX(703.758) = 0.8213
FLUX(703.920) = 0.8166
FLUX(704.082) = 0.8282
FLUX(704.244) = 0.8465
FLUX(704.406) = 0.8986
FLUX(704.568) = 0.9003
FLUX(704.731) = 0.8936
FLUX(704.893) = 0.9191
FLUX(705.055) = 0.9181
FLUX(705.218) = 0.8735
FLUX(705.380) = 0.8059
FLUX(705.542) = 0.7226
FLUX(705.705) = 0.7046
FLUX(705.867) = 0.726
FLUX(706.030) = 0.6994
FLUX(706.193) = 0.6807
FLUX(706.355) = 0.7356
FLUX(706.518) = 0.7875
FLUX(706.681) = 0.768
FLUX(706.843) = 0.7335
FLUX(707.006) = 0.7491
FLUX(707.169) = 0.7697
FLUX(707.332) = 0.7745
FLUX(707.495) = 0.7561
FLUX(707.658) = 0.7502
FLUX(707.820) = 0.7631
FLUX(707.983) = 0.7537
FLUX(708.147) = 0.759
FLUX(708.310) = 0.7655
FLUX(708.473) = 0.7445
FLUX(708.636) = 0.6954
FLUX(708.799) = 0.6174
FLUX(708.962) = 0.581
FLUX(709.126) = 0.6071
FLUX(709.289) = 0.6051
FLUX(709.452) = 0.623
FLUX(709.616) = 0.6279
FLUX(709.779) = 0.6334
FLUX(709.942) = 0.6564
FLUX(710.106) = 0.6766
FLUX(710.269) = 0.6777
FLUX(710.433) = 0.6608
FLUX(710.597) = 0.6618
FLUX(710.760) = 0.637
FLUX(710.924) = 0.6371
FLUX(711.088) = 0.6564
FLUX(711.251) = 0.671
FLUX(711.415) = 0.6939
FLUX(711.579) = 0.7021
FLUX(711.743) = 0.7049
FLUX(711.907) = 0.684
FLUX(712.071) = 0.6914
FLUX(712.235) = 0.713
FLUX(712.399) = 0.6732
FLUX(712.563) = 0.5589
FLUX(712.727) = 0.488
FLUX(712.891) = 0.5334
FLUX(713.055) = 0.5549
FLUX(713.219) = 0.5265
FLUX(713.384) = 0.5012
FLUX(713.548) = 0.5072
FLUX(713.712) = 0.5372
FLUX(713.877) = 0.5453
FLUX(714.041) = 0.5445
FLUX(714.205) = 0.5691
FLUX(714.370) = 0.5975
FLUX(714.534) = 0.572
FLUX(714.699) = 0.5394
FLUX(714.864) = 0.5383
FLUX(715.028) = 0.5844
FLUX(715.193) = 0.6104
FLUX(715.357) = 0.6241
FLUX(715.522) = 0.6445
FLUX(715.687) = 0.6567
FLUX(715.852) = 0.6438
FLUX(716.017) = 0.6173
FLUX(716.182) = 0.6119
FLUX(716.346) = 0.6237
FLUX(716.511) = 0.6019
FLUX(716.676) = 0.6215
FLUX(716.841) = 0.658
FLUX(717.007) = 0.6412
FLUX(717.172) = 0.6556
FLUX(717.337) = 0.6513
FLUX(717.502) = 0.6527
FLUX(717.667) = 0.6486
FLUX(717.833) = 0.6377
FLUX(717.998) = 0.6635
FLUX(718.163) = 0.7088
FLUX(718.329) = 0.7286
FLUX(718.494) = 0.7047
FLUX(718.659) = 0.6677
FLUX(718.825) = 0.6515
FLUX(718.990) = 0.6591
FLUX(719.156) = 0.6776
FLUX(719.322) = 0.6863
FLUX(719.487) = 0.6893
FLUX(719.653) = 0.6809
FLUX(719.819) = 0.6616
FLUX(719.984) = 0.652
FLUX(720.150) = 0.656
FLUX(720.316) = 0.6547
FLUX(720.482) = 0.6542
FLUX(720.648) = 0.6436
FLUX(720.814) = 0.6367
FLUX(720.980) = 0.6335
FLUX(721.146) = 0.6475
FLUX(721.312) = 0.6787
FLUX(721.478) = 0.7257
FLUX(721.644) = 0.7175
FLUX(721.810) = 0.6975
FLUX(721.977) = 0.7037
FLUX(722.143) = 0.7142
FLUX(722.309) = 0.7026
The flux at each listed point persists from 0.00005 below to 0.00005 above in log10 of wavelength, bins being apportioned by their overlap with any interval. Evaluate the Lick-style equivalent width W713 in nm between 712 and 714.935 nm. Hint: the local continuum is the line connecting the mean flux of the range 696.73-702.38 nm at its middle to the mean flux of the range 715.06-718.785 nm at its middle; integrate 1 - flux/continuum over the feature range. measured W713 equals 0.461 nm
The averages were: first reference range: 0.763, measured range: 0.566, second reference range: 0.648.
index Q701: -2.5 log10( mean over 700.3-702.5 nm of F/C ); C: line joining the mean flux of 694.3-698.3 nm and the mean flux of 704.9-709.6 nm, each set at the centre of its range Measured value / -0.05 mag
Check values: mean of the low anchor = 0.739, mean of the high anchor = 0.732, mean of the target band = 0.773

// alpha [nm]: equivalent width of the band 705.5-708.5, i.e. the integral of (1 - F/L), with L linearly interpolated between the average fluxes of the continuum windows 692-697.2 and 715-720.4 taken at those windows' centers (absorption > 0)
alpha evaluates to -0.29 nm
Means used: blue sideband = 0.708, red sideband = 0.653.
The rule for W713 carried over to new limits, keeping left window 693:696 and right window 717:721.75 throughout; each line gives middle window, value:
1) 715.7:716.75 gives 0.08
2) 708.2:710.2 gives 0.09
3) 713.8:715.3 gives 0.24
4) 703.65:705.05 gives -0.35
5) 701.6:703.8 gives -0.33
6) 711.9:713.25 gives 0.16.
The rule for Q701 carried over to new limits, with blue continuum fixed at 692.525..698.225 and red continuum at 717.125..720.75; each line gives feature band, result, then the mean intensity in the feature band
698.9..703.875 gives -0.103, 0.78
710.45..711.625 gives 0.036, 0.664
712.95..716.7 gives 0.167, 0.581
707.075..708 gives -0.100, 0.762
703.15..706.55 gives -0.163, 0.815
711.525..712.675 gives 0.023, 0.67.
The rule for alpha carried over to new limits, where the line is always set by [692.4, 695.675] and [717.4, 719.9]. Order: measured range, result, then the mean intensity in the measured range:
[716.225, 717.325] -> 0.069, 0.634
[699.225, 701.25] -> -0.181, 0.759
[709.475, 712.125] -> 0.070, 0.666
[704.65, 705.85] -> -0.239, 0.829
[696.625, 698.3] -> -0.123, 0.751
